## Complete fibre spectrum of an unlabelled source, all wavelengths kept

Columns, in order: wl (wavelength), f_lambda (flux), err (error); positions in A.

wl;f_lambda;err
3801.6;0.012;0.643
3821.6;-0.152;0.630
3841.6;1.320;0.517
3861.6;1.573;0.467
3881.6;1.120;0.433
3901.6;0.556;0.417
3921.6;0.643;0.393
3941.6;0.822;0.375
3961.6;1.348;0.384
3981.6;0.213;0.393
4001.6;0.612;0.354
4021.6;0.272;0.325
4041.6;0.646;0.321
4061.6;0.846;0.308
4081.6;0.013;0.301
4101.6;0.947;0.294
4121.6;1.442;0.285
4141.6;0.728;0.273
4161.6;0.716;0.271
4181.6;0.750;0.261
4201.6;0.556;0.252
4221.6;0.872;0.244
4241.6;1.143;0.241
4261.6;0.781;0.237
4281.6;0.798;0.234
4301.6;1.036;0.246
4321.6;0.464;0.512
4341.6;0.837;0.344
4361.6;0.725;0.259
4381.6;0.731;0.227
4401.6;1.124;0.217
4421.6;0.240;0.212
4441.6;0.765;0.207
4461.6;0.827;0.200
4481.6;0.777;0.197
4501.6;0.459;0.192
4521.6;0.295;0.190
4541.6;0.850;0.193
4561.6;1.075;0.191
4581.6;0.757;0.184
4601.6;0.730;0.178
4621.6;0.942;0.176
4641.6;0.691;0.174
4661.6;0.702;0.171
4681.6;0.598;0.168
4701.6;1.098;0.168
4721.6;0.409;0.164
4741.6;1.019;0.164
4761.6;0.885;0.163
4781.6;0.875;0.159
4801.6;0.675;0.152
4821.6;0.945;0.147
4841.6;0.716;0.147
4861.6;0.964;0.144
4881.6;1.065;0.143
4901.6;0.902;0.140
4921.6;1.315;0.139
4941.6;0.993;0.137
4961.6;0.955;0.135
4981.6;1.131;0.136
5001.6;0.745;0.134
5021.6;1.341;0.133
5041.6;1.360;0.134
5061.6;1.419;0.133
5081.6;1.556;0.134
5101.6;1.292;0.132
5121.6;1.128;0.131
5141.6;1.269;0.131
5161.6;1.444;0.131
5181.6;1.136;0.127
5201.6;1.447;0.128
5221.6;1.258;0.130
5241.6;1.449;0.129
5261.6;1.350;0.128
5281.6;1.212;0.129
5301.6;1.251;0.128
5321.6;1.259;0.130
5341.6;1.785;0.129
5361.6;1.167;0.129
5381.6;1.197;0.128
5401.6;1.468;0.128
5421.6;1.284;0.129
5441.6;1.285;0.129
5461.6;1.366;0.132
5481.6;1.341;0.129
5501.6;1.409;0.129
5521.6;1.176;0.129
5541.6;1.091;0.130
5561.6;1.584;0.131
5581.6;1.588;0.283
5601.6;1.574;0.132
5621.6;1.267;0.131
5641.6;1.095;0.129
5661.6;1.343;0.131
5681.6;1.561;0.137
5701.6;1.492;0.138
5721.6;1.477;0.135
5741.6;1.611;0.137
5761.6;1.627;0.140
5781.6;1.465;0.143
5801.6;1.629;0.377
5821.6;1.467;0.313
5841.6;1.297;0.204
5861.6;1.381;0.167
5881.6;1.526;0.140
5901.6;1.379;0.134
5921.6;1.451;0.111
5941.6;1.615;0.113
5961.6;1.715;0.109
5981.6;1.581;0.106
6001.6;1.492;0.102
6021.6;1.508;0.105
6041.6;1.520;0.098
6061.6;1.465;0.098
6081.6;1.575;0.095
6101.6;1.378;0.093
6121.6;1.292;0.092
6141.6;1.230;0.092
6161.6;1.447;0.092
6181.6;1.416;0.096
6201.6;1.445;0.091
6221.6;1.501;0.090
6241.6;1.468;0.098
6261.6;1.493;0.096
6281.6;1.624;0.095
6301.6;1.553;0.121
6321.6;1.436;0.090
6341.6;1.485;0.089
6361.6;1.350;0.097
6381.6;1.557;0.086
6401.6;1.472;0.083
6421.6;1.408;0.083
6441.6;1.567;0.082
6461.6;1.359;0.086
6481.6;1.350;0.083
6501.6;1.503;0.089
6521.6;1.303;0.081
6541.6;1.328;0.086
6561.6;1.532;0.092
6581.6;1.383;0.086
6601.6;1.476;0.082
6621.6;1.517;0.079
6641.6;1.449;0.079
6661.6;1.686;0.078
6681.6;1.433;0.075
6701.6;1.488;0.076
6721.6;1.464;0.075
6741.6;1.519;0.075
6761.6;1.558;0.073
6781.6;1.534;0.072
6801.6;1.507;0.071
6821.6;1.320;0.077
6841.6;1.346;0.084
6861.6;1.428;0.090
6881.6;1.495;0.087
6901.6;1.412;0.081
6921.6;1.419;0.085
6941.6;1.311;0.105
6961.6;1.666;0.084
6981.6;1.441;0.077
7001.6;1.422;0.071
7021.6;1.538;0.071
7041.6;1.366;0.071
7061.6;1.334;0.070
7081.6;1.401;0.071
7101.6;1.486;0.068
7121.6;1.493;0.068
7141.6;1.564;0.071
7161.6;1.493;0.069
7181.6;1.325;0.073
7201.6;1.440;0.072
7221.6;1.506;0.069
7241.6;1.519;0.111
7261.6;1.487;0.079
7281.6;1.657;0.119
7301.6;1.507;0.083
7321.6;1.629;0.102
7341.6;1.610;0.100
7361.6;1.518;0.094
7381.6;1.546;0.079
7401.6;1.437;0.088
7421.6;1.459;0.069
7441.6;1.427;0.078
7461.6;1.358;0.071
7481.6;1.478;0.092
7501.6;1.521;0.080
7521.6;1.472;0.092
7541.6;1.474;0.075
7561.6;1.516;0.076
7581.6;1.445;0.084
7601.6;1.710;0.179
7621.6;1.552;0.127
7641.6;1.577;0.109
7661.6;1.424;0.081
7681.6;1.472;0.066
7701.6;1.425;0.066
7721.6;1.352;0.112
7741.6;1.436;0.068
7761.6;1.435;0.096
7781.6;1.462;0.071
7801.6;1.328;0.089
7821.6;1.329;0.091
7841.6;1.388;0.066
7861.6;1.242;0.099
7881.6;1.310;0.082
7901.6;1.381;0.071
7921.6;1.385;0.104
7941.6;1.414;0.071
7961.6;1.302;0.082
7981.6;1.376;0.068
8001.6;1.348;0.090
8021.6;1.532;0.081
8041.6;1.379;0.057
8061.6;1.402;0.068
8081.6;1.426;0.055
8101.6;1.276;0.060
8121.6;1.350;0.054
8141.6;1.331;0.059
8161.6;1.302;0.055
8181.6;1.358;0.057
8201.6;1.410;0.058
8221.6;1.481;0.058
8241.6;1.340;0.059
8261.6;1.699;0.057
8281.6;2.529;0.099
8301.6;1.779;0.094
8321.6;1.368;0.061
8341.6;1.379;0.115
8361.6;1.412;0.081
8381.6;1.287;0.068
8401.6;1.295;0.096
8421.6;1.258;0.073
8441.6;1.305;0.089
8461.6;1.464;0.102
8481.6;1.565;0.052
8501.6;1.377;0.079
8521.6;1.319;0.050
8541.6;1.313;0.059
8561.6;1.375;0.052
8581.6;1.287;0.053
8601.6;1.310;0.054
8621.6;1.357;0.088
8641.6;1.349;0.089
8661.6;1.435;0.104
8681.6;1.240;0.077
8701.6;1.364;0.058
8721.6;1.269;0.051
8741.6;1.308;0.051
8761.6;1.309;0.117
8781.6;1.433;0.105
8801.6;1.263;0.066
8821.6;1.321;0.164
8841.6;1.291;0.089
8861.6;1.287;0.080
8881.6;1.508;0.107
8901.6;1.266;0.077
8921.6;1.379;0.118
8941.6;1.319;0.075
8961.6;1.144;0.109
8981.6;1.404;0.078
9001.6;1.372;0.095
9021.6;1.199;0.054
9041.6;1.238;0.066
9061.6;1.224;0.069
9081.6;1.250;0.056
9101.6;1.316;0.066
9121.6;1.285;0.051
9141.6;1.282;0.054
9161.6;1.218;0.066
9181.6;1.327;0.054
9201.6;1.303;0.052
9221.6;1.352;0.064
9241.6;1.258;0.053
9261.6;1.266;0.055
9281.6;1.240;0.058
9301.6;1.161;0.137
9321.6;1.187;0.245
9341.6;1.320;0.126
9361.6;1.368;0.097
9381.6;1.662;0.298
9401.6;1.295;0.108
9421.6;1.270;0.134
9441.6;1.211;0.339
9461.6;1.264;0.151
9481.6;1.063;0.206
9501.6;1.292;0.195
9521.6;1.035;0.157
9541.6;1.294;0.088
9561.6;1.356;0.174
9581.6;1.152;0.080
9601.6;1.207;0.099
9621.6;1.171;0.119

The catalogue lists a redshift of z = 0.260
